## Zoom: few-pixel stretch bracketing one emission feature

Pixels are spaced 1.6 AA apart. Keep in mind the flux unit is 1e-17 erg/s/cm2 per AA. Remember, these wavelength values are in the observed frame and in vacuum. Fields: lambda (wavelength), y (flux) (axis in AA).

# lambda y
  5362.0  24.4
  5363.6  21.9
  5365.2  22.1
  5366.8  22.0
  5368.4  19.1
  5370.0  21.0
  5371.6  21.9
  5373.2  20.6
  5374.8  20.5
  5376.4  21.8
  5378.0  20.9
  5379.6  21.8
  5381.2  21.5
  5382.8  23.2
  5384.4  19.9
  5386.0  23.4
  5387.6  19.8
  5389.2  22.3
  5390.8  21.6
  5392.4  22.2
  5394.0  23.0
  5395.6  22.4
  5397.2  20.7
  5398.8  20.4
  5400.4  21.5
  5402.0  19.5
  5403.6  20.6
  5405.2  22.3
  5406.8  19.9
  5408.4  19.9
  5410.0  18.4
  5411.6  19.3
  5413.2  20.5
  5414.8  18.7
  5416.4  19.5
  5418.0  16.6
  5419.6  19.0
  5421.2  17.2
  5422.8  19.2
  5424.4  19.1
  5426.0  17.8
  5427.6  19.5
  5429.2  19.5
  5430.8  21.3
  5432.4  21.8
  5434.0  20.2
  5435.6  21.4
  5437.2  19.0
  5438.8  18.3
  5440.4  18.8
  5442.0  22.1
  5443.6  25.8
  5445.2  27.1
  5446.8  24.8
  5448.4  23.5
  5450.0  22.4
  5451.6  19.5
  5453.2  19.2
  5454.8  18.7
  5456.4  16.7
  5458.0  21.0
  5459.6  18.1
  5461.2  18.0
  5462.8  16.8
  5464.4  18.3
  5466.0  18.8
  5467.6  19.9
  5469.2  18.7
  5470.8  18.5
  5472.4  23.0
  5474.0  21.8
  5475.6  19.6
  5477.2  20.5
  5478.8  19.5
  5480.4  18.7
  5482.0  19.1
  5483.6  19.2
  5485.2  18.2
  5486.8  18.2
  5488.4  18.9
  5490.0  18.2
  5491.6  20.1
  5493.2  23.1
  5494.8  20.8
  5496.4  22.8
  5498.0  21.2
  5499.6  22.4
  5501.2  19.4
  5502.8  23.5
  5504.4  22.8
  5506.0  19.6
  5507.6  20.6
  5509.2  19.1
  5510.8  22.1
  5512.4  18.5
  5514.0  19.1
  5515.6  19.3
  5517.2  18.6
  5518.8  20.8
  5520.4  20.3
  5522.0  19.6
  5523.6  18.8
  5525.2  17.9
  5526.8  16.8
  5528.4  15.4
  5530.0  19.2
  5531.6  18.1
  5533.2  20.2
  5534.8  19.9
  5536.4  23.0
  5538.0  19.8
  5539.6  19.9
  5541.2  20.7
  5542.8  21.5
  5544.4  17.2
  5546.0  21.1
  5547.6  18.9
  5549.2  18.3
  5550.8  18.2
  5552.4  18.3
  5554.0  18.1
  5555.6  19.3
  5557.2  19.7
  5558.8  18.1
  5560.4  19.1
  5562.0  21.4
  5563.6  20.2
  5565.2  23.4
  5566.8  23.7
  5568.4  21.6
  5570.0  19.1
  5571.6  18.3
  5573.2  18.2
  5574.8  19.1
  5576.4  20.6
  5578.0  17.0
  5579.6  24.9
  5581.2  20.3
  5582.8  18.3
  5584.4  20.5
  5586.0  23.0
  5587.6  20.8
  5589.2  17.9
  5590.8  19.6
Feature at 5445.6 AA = [O III] 5007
